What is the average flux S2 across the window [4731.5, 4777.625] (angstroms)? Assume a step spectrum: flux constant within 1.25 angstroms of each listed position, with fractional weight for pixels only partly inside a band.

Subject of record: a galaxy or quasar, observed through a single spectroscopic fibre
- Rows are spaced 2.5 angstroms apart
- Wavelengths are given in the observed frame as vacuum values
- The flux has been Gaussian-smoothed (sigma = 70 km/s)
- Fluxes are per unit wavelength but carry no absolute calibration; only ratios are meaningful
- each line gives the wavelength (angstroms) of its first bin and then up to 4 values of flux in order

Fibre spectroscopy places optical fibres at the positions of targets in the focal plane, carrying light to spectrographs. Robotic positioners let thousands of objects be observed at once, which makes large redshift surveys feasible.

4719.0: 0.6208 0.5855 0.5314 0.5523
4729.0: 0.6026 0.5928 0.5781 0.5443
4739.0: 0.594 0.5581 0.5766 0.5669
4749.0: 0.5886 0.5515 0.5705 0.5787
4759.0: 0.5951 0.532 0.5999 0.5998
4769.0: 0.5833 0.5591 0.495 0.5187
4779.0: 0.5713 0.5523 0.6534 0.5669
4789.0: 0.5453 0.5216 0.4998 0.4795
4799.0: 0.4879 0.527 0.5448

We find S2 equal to 0.567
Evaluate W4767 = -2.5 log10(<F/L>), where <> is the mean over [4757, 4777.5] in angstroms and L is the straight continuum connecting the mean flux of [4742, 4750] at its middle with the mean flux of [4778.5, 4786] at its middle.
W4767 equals 0.04 mag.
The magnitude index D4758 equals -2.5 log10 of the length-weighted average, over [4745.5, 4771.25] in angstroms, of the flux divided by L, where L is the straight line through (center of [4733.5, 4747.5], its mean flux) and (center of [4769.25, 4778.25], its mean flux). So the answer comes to -0.05 mag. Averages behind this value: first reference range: 0.569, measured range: 0.576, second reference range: 0.533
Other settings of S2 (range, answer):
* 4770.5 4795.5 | 0.548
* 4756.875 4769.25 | 0.582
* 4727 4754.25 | 0.574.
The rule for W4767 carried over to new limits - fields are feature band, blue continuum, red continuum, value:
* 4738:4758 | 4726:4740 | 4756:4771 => 0.01 mag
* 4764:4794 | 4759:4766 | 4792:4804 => -0.03 mag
